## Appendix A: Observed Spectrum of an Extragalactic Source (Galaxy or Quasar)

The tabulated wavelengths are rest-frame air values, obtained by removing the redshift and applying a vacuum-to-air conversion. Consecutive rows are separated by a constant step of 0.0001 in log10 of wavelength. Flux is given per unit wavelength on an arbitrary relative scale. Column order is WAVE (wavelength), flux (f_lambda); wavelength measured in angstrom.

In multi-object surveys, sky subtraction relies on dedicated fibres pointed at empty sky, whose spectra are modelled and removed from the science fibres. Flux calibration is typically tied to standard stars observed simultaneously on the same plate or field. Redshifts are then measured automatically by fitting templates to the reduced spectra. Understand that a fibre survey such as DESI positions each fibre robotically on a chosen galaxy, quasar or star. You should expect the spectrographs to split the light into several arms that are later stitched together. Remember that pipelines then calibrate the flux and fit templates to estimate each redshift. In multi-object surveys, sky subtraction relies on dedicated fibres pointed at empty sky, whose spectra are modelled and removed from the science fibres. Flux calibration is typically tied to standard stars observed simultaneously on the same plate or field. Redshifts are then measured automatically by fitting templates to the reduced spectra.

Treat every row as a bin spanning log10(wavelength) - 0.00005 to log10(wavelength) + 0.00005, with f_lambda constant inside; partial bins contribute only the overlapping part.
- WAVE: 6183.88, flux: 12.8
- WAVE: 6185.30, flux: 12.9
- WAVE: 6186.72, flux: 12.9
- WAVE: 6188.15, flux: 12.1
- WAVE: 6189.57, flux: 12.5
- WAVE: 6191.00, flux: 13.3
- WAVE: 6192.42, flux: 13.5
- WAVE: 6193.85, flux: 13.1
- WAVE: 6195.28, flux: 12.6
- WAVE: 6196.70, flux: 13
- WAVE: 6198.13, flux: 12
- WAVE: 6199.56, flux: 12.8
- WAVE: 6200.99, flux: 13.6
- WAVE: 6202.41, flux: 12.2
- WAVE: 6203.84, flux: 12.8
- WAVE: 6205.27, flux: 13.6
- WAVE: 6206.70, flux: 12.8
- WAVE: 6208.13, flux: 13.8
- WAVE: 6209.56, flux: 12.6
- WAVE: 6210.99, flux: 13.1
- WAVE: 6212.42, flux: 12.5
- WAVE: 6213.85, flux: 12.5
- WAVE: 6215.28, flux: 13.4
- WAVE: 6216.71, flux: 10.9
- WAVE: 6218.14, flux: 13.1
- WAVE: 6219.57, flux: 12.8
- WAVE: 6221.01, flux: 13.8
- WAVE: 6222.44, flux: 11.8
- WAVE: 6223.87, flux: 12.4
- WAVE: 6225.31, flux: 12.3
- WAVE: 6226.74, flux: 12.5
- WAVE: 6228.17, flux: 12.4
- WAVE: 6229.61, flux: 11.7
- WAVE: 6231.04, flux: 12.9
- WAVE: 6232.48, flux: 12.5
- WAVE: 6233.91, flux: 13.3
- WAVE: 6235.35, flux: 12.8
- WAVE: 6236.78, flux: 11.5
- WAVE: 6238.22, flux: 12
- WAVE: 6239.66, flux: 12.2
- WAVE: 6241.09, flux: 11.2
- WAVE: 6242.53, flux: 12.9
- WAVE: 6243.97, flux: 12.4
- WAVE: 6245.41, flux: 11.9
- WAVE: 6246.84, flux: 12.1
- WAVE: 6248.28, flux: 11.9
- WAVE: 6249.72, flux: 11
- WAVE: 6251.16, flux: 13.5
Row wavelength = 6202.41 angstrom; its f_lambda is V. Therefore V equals 12.2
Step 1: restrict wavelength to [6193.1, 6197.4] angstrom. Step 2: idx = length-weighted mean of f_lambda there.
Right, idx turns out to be 12.9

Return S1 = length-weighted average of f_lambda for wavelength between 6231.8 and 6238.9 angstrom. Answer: 12.4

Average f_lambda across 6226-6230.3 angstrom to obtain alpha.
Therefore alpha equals 12.2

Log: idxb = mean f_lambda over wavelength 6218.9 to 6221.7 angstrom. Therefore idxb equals 13.3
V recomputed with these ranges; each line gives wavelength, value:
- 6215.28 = 13.4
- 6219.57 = 12.8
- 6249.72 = 11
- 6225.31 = 12.3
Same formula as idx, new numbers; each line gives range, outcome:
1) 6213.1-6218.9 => 12.5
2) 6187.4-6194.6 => 12.9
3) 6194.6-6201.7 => 12.8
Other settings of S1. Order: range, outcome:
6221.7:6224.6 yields 12.1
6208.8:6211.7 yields 12.9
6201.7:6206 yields 12.9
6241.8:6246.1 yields 12.4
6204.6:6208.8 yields 13.4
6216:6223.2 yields 12.5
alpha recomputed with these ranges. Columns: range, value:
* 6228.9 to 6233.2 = 12.4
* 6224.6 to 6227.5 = 12.4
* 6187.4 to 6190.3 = 12.3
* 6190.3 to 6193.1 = 13.4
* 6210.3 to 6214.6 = 12.7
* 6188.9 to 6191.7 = 12.9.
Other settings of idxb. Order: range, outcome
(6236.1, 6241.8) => 11.7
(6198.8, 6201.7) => 13.2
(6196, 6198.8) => 12.5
